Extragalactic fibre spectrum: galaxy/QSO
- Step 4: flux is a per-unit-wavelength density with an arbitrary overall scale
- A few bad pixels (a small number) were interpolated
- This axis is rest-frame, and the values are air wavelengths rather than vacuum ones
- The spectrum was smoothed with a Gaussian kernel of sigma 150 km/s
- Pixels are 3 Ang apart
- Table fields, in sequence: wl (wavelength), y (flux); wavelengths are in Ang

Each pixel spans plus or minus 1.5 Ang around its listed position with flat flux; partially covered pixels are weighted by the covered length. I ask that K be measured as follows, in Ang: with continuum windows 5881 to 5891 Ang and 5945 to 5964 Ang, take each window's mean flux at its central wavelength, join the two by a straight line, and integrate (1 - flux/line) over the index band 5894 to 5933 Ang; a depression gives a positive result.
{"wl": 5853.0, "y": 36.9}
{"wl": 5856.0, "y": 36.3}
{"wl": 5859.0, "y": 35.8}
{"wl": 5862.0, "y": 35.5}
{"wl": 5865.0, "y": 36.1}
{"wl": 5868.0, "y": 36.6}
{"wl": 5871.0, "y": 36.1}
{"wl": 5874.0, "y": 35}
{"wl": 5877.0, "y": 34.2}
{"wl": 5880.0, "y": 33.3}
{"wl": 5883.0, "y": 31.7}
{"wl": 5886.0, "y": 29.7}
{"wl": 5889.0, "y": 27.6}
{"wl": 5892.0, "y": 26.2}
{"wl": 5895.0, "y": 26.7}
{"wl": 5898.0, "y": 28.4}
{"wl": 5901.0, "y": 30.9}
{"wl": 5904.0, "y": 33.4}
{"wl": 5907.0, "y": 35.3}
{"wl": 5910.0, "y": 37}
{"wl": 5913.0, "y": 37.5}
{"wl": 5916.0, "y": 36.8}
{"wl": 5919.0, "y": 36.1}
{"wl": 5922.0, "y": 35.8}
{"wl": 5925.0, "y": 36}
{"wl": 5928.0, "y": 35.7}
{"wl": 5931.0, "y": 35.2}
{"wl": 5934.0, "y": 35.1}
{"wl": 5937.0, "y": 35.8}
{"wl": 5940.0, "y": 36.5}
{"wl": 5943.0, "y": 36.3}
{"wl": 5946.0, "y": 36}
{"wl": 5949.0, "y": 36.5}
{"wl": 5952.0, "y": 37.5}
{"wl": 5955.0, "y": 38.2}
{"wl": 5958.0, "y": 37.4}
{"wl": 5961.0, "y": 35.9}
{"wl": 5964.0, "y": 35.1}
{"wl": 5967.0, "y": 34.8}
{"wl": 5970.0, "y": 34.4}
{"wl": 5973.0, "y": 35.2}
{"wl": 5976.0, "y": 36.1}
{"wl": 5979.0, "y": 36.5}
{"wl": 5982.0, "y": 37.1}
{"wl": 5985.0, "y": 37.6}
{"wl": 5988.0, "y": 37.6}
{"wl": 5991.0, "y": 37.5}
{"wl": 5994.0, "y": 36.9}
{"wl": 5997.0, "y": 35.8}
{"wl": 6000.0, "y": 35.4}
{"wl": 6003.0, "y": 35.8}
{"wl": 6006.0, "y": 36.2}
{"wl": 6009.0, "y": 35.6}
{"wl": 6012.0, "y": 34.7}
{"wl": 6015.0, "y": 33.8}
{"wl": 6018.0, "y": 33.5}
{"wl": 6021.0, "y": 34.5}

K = -2.1 Ang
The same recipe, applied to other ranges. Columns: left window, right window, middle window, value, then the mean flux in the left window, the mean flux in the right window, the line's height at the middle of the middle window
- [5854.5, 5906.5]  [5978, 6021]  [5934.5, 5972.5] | -1.6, 32.6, 35.9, 34.7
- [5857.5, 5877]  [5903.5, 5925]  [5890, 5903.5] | 2.8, 35.7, 36.1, 36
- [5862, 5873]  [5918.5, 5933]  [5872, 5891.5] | 2.3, 36.1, 35.7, 36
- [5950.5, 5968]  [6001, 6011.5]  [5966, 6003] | -0.1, 36.5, 35.7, 36.1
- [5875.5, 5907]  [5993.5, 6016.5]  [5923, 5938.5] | -1.6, 30.5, 35.5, 32.2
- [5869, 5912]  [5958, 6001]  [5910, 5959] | -3.4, 31.9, 36.2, 34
